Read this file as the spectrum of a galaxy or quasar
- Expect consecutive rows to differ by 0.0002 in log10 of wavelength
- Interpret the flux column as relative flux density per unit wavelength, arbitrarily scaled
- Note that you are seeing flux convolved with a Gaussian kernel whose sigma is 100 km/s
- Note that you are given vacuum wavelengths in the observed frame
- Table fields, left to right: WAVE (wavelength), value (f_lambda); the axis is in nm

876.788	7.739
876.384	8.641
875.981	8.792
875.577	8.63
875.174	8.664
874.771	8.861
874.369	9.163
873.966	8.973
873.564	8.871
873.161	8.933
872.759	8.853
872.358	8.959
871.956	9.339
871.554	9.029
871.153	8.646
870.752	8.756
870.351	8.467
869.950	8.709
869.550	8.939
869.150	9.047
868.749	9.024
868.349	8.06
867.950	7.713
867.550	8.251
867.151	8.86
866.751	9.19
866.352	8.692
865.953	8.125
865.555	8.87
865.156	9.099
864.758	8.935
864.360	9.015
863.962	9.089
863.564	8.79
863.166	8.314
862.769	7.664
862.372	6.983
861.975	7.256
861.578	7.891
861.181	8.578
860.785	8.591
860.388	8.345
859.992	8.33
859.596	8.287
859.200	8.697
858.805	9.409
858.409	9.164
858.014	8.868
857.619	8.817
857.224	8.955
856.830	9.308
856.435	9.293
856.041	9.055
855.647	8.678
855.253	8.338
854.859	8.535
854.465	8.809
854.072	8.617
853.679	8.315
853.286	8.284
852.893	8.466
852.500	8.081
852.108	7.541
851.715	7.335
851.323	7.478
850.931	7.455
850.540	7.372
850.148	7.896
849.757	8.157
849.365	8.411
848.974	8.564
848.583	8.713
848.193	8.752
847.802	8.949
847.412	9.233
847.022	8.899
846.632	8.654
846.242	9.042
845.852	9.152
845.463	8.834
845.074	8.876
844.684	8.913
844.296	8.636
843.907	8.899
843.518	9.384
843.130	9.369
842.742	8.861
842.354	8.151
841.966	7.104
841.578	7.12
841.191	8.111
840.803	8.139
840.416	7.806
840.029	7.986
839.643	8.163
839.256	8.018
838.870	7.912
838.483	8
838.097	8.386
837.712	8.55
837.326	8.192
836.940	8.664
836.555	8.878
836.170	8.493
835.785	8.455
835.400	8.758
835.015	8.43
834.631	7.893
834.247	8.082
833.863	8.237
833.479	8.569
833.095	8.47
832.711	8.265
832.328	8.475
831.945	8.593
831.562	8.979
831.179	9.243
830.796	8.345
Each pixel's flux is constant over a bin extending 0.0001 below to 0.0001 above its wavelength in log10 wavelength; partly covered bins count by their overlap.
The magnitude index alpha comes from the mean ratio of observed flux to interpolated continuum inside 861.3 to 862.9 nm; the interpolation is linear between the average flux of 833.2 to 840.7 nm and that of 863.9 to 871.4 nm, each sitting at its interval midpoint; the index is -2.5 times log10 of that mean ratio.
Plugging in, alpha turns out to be 0.15 mag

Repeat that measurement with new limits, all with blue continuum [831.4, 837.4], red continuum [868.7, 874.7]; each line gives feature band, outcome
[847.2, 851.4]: 0.044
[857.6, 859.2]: -0.036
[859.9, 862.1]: 0.076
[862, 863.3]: 0.164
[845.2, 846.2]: -0.049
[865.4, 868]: 0.035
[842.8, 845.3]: -0.052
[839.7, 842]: 0.102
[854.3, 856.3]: 0.002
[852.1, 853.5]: 0.066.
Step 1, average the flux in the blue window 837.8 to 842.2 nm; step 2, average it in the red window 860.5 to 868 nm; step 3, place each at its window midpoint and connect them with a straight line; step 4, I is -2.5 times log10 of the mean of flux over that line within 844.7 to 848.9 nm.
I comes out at -0.109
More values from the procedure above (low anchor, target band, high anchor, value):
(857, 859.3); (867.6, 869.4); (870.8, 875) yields 0.06 mag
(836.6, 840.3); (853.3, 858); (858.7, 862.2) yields -0.06 mag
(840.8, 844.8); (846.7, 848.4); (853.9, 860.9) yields -0.05 mag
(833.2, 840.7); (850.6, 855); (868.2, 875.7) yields 0.06 mag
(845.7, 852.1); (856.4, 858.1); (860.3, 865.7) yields -0.08 mag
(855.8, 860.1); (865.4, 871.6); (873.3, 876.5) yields 0.03 mag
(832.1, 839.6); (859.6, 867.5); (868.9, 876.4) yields 0.04 mag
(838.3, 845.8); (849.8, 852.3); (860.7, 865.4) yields 0.11 mag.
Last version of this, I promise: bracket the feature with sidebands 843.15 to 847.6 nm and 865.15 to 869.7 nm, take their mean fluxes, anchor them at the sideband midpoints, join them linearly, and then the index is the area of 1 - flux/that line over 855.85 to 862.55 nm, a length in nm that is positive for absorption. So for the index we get 0.138 nm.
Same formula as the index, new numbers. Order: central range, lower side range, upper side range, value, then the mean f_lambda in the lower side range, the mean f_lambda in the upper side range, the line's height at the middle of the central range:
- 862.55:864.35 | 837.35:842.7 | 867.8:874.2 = 0.017 nm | 7.99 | 8.78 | 8.59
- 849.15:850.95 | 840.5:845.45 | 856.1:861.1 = 0.152 nm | 8.46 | 8.84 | 8.63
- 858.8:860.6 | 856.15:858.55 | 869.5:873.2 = 0.100 nm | 9.07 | 8.86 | 9.03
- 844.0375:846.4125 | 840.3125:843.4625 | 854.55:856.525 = -0.175 nm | 8.15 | 8.75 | 8.3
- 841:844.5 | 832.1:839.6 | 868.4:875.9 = 0.018 nm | 8.35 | 8.86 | 8.45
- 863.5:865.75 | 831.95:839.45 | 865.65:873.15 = -0.082 nm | 8.36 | 8.71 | 8.66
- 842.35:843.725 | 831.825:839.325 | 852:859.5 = -0.090 nm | 8.37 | 8.71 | 8.49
